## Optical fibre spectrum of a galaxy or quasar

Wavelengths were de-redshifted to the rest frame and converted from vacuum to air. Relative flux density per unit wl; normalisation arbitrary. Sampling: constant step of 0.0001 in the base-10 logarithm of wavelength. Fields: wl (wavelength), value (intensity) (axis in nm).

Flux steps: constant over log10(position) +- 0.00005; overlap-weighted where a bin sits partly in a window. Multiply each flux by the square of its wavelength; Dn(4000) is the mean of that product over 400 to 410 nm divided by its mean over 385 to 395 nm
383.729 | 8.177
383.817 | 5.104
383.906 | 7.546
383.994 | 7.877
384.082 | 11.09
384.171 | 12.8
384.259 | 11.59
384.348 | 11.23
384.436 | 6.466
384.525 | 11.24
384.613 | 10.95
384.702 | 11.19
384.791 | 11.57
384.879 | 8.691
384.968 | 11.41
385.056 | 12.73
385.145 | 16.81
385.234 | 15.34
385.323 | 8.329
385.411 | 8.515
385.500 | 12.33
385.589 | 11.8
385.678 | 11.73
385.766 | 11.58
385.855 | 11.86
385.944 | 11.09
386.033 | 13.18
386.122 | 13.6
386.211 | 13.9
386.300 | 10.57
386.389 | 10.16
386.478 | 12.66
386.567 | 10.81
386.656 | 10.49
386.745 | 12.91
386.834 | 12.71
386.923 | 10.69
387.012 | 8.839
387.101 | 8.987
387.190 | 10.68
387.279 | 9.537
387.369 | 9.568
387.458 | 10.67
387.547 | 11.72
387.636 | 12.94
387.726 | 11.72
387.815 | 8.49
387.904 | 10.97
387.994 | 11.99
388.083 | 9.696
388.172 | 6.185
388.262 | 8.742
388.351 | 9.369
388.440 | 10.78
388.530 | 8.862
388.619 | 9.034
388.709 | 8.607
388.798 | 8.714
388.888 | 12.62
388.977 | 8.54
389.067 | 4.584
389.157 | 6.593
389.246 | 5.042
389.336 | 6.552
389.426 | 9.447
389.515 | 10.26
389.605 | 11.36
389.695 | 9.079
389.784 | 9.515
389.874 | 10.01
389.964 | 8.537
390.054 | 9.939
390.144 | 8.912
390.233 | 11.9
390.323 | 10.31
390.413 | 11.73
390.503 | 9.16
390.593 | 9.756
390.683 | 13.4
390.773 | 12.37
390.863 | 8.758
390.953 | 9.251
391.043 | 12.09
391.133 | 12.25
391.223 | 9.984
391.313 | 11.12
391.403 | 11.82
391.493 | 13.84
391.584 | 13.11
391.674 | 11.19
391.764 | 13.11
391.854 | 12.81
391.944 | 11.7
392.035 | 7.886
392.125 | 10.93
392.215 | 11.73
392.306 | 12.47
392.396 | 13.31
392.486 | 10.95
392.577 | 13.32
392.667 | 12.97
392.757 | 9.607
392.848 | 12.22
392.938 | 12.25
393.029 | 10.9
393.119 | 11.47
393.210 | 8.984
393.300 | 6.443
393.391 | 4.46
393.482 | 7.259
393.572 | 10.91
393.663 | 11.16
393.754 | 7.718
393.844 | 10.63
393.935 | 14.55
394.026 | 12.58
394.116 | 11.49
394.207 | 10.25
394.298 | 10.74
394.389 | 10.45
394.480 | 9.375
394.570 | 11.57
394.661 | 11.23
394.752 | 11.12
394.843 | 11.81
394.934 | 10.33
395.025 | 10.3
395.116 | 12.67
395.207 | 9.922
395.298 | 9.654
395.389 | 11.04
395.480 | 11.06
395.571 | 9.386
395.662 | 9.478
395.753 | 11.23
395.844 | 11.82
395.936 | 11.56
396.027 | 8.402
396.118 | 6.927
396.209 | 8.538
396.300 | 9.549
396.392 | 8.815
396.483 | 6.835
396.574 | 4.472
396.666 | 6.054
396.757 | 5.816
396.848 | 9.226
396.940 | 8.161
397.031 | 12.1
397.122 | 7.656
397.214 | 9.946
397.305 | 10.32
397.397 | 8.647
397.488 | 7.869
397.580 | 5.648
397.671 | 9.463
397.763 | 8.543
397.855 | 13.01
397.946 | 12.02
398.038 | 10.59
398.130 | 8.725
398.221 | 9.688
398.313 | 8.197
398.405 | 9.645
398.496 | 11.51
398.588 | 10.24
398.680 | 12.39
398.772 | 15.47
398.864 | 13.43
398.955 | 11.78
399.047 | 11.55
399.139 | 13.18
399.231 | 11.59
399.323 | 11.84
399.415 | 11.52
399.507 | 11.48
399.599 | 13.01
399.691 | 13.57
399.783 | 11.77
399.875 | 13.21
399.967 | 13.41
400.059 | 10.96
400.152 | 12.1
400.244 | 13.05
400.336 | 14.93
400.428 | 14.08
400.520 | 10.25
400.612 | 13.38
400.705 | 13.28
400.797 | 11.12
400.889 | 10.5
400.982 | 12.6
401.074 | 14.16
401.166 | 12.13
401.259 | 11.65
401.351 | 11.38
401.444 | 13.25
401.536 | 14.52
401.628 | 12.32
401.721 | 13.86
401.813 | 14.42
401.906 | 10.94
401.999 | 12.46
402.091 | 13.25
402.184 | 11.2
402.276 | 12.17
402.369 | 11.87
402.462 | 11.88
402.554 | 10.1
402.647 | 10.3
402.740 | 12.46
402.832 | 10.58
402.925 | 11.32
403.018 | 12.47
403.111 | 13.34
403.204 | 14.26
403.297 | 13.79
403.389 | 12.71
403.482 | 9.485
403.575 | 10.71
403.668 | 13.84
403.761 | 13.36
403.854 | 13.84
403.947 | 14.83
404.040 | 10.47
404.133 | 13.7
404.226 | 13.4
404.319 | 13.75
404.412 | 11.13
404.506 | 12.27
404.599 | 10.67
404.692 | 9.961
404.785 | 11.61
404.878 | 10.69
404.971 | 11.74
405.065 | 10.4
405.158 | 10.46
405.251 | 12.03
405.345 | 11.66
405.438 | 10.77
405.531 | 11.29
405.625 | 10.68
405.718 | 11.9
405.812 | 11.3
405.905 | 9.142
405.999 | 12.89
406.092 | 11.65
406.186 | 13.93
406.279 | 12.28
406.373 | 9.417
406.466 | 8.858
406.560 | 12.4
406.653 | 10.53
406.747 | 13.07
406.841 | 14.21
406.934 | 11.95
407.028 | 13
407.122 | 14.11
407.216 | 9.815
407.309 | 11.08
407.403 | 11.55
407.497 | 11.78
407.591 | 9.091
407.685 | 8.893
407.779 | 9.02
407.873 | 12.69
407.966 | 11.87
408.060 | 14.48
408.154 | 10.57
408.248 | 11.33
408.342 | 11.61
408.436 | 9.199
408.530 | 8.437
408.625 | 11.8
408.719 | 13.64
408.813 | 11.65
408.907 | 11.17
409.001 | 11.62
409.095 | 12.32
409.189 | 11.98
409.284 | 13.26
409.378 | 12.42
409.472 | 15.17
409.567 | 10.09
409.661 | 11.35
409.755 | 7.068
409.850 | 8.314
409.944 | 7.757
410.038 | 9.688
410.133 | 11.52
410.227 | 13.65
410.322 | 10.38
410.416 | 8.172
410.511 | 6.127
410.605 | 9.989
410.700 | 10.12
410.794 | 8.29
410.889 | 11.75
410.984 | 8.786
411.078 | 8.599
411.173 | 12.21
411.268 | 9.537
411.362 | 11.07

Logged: 1.19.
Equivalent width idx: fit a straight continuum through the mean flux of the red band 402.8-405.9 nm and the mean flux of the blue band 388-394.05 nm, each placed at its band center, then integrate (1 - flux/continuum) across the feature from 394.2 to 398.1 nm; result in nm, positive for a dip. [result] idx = 0.45 nm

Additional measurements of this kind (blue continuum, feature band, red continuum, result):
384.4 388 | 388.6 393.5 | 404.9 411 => 0.41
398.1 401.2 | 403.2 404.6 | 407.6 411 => -0.14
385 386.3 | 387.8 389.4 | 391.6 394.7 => 0.42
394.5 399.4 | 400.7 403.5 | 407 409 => -0.44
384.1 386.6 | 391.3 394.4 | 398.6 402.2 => 0.26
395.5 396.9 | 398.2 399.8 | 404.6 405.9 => -0.42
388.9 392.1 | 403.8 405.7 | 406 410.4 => -0.11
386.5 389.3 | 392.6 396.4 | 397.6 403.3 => 0.20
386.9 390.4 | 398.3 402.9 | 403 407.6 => -0.42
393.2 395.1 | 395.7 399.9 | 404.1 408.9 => 0.18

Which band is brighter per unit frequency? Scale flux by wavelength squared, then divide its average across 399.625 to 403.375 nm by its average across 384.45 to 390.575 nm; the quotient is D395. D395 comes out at 1.29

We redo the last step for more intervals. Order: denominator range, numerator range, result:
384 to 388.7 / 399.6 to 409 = 1.20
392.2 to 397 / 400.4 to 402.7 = 1.26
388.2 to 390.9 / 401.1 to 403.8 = 1.40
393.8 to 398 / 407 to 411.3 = 1.17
